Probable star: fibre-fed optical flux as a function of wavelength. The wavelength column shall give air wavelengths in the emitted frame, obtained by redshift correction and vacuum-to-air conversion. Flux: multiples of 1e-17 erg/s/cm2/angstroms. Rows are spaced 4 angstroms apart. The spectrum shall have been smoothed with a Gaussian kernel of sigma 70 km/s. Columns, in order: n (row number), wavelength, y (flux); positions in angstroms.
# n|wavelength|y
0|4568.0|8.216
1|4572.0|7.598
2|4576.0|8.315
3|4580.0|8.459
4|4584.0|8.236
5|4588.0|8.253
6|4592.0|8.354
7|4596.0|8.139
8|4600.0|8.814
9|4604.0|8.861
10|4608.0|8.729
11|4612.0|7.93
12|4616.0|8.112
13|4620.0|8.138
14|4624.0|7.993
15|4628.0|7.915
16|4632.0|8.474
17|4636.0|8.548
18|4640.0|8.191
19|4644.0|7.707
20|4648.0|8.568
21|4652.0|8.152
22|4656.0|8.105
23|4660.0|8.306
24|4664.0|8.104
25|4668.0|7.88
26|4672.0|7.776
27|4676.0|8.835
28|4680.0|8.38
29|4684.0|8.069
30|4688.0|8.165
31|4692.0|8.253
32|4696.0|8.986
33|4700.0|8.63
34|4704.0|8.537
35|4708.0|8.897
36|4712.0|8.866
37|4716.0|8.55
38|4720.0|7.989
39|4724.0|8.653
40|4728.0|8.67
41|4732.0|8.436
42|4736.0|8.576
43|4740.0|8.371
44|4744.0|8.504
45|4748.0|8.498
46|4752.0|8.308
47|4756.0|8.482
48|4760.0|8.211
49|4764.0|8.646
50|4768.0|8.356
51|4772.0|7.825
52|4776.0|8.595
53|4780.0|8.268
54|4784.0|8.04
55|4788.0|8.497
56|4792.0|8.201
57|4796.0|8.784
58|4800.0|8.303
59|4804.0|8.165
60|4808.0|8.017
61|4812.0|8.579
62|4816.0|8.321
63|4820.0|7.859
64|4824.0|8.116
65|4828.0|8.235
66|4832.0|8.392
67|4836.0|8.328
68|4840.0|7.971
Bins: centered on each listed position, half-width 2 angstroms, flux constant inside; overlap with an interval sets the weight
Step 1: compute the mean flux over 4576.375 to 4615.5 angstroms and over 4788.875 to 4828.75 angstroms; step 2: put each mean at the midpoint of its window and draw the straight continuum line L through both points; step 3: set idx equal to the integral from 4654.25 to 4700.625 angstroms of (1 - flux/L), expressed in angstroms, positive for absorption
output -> 0.4 angstroms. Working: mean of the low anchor 8.4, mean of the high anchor 8.27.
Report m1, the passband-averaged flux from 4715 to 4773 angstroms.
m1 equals 8.41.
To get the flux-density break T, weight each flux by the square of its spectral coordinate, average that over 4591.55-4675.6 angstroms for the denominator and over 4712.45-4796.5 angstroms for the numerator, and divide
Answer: 1.07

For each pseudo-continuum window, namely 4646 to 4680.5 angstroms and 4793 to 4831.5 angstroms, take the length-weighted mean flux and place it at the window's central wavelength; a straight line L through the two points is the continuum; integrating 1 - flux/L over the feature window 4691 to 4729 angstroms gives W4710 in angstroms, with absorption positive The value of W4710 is -1.7 angstroms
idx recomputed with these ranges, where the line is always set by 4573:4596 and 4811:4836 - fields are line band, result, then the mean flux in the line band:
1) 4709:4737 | -1.0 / 8.55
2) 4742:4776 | -0.5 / 8.37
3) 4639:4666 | 0.3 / 8.16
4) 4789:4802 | -0.3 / 8.43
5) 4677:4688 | 0.0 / 8.27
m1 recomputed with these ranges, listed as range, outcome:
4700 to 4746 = 8.55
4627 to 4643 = 8.27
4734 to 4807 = 8.36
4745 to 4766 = 8.43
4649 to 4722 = 8.36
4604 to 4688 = 8.21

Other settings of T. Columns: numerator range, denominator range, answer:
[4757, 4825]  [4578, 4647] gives 1.08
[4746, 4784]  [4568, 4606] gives 1.08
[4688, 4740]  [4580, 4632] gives 1.08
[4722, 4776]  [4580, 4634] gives 1.08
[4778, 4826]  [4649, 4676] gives 1.08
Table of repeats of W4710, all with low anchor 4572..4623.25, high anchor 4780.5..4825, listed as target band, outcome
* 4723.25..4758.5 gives -0.88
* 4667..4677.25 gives 0.20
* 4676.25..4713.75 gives -1.12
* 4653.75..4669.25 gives 0.36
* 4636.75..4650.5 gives 0.20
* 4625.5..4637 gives 0.05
